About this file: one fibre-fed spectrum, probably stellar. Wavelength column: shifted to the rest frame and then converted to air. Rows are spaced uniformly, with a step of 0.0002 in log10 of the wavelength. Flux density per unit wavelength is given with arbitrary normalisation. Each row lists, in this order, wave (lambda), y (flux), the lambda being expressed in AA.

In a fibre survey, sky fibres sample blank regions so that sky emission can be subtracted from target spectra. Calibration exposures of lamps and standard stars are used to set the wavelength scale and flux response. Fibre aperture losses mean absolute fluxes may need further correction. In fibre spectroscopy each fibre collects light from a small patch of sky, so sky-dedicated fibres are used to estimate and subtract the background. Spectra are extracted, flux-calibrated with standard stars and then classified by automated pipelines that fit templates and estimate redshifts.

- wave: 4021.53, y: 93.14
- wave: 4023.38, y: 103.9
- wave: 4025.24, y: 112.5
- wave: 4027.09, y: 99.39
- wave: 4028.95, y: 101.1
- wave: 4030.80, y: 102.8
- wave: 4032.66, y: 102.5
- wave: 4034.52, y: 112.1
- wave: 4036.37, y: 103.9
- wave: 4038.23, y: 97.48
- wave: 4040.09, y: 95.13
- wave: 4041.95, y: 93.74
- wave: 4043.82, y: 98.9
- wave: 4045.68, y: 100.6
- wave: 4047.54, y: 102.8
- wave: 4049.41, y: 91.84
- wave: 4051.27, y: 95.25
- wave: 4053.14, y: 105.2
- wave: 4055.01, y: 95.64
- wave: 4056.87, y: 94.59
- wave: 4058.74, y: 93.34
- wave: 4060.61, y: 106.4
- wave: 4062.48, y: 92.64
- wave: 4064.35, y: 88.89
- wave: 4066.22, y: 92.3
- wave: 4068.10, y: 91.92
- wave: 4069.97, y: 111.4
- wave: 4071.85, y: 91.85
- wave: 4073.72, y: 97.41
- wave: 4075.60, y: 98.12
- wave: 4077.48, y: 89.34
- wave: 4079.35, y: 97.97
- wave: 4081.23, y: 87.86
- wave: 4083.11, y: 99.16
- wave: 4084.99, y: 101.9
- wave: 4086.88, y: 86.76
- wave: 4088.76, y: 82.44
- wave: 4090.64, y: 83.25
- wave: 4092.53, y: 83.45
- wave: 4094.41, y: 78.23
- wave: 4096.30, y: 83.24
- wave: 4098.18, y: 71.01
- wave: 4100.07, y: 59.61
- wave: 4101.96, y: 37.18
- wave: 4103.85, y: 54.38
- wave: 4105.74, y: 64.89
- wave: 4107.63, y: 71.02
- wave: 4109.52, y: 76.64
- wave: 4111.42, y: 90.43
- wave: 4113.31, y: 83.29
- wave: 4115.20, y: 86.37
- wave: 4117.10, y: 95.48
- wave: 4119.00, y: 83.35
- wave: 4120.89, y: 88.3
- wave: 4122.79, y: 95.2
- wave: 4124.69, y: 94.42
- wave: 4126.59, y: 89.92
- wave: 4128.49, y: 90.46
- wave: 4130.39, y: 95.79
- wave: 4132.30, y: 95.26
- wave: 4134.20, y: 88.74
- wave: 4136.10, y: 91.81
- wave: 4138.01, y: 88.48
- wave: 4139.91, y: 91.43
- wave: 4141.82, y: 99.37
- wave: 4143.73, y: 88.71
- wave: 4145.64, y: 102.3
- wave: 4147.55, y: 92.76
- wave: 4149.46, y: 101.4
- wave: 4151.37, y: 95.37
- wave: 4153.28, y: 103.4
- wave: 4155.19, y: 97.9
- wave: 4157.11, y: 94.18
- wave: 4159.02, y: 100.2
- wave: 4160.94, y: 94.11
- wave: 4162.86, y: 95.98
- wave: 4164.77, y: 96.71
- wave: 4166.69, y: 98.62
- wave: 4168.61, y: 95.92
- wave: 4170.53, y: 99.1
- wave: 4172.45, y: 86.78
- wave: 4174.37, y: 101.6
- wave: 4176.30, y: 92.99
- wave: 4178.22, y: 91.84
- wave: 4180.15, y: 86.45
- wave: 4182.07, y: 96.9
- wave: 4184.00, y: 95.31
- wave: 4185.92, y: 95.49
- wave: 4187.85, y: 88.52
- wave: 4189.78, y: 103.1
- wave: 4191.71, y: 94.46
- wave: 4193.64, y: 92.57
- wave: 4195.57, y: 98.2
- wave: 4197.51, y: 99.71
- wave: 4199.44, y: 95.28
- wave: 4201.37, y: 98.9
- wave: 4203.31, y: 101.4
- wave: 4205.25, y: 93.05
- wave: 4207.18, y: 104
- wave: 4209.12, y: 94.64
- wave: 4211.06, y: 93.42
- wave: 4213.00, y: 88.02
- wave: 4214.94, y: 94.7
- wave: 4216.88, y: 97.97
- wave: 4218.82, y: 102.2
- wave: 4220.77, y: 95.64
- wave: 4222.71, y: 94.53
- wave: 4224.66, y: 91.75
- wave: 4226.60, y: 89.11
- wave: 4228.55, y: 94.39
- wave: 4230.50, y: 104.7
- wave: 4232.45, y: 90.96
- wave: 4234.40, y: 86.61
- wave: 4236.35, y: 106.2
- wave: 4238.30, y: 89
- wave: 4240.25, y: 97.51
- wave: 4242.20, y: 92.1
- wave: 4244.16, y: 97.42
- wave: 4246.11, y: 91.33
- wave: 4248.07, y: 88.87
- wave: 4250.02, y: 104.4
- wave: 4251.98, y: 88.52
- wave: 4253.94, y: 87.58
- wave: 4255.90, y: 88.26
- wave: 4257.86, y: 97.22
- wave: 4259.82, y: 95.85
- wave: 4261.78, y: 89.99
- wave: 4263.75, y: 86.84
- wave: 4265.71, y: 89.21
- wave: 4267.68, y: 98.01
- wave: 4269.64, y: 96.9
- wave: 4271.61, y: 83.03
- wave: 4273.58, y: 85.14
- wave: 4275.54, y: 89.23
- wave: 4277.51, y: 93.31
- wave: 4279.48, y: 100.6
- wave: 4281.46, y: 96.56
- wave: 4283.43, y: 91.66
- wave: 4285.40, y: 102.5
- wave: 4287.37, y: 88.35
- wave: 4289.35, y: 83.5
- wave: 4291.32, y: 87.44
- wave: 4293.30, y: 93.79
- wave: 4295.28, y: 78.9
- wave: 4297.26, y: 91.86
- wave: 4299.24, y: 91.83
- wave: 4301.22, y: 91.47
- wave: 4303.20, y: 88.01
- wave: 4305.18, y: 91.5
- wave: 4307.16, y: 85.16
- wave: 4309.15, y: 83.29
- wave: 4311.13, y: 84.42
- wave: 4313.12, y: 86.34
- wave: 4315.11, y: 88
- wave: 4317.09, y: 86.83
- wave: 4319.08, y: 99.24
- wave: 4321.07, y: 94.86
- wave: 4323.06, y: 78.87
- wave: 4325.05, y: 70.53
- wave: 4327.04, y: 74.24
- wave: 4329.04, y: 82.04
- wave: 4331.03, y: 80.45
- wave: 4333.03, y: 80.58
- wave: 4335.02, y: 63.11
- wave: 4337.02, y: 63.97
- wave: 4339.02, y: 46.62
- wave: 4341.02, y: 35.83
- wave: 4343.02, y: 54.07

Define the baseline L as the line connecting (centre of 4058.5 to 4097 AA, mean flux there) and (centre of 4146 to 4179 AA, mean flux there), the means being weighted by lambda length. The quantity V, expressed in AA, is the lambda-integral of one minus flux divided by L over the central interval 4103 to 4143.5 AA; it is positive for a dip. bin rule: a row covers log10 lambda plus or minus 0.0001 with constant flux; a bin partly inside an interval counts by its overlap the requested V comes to 3.4 AA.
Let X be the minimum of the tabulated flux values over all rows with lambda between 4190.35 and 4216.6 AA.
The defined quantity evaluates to 88.02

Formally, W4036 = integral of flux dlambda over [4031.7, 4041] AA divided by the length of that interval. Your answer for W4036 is 102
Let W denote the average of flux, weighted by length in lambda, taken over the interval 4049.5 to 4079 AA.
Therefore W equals 96.2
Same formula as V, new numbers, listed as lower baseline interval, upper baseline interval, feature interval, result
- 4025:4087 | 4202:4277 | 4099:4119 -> 5.01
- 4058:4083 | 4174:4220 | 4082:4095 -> 1.01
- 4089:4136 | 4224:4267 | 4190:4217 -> -2.11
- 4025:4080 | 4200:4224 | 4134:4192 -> 1.07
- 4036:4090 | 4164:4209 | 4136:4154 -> 0.06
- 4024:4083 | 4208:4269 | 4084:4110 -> 6.26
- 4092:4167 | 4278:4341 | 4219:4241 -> -2.42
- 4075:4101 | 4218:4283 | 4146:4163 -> -1.65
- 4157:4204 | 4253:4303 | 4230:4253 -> -0.43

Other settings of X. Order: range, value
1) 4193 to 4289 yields 83.03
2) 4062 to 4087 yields 86.76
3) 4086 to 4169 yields 37.18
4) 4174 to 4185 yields 86.45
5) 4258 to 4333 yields 70.53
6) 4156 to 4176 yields 86.78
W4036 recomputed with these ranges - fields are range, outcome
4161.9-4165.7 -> 96.5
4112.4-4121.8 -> 87.4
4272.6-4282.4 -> 93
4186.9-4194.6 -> 94.7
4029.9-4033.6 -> 103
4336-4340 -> 55.3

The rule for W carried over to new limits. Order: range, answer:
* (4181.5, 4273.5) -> 94.4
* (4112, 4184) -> 93.8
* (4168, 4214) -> 95.3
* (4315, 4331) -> 83.9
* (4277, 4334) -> 87.7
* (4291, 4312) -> 88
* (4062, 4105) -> 85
